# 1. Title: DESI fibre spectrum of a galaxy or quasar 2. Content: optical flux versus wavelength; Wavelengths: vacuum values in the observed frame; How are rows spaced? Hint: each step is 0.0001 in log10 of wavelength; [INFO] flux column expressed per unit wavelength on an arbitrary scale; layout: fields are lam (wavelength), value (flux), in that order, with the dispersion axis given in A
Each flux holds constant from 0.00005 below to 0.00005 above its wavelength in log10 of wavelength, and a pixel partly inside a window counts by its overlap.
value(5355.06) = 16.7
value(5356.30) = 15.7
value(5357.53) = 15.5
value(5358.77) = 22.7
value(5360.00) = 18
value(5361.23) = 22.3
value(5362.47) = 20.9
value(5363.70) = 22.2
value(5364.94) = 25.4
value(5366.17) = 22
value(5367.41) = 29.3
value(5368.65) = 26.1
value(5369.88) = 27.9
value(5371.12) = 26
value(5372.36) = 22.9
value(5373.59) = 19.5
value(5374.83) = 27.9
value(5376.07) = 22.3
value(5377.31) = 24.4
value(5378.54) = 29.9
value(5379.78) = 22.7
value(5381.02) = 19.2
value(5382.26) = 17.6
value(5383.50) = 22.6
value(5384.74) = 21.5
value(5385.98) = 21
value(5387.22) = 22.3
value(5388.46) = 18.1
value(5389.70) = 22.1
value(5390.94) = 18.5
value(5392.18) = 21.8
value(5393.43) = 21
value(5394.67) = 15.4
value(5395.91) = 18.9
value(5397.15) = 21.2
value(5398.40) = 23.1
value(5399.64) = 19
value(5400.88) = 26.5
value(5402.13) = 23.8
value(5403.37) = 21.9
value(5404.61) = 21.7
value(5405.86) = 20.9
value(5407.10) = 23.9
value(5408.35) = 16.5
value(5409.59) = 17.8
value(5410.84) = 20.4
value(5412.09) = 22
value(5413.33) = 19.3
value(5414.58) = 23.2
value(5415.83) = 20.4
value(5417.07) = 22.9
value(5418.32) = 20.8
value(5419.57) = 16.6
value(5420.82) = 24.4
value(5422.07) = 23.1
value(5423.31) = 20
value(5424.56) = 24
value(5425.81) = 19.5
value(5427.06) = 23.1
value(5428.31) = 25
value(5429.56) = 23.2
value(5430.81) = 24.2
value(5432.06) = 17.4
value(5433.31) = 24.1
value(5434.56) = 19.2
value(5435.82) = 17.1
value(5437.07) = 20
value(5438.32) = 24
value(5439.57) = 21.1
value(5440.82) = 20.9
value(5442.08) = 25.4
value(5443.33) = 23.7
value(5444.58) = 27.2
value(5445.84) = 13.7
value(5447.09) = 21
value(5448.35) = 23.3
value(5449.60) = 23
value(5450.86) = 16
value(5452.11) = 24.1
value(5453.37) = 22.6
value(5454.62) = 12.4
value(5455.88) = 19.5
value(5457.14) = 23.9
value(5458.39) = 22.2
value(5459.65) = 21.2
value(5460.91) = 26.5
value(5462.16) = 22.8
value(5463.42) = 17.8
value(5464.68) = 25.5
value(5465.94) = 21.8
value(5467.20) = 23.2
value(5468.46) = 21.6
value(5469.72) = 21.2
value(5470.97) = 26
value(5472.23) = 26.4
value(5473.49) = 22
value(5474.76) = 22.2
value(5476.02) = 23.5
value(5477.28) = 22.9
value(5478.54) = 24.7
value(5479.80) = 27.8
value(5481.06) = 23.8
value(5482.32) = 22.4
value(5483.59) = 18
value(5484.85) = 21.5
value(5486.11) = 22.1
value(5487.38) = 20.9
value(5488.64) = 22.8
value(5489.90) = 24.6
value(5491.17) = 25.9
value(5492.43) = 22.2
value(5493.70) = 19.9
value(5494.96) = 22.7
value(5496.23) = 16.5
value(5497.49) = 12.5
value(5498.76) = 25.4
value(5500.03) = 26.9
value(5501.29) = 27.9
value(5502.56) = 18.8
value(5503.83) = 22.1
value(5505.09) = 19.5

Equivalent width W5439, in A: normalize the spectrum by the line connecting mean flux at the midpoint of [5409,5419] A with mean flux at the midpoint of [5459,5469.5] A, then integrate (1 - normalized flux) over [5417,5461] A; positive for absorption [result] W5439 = 0.3 A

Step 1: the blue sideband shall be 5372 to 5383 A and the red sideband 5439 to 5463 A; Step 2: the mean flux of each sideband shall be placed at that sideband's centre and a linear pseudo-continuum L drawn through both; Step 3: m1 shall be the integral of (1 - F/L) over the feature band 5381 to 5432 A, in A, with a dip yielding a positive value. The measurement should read 2.8 A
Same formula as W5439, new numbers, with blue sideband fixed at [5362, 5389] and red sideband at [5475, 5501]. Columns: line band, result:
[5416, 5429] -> 0.59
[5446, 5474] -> 0.96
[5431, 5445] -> 0.60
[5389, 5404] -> 1.32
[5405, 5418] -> 1.28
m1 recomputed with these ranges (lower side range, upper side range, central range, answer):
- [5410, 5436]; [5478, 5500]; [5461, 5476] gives -0.7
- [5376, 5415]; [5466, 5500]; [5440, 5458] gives 0.6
